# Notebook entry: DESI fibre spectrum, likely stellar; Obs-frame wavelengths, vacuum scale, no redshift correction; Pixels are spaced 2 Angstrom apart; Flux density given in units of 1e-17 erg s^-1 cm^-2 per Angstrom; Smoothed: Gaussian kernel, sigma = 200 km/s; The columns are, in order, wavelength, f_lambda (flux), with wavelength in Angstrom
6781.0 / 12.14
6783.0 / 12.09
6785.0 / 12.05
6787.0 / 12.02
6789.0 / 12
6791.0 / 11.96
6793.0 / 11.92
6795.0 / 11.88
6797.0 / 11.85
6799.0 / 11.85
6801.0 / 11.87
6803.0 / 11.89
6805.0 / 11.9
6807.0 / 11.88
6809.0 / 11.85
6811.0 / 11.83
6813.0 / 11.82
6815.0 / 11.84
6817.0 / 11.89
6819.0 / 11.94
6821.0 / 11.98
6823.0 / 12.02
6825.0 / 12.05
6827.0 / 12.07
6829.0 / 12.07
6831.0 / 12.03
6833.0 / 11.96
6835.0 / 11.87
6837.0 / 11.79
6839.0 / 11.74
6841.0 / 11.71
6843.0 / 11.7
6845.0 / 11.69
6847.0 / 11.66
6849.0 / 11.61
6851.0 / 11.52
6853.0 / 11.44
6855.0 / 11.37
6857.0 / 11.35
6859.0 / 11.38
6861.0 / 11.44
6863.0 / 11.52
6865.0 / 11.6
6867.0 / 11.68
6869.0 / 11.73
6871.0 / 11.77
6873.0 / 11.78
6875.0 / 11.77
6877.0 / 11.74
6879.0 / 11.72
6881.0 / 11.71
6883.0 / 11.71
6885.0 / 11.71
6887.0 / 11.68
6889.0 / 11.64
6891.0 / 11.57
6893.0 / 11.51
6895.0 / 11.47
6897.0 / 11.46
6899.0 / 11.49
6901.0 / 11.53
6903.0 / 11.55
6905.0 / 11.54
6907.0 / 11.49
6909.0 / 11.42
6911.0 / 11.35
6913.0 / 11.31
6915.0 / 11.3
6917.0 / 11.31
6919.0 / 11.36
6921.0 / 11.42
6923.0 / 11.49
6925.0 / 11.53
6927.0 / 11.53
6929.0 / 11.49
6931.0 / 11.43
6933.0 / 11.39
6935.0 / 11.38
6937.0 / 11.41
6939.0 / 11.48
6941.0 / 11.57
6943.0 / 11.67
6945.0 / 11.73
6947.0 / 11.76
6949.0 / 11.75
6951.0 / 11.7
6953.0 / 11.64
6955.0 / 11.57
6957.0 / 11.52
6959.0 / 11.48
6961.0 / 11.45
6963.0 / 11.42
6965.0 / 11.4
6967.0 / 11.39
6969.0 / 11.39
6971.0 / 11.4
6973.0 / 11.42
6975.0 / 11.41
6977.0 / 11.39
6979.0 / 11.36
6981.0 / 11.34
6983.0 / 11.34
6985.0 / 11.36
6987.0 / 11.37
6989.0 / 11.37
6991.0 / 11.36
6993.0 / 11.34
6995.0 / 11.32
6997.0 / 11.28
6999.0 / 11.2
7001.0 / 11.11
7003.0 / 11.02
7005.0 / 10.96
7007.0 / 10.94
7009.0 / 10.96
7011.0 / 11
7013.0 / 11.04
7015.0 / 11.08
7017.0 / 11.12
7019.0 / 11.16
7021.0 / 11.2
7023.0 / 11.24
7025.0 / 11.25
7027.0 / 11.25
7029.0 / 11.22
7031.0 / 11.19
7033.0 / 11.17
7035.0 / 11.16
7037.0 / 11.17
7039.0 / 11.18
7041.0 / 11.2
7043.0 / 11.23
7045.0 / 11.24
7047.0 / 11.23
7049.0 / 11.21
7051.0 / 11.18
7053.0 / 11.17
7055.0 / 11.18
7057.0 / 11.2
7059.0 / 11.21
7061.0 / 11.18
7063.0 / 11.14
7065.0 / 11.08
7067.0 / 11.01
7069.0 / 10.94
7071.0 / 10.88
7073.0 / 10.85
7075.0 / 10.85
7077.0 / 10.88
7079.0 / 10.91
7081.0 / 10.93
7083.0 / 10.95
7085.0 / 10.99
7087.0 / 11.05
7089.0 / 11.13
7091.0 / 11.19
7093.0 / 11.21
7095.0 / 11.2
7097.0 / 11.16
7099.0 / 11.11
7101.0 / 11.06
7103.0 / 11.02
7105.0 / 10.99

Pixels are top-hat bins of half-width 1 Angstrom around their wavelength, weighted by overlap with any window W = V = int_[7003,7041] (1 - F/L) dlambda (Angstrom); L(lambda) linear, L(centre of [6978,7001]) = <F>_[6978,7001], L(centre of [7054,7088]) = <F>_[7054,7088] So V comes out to 0.2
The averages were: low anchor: 11.3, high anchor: 11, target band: 11.1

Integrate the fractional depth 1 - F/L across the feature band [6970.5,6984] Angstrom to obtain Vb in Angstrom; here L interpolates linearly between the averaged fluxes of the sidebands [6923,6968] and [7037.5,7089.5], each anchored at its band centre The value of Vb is 0.0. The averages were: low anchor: 11.5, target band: 11.4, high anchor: 11.1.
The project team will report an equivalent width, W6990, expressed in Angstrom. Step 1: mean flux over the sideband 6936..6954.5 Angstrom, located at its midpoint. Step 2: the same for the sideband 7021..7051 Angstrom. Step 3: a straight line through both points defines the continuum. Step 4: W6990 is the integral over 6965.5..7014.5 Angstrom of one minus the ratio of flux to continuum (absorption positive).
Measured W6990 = 0.7 Angstrom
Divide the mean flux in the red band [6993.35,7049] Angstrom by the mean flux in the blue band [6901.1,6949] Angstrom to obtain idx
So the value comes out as 0.97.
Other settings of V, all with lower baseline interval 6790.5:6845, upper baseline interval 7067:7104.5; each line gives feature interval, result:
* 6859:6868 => 0.2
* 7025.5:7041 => 0.0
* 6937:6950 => -0.2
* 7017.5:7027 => 0.0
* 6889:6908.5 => 0.2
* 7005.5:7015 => 0.2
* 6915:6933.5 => 0.2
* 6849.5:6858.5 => 0.3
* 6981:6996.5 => 0.0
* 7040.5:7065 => -0.2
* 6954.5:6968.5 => 0.0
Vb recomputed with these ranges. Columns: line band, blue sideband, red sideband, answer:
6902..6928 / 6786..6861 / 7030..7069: 0.3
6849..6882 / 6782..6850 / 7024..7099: 0.4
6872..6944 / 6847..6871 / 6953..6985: -0.3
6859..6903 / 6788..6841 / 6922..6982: 0.3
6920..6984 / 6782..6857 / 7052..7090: -0.4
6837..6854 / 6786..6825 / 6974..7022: 0.2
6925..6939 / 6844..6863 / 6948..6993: 0.0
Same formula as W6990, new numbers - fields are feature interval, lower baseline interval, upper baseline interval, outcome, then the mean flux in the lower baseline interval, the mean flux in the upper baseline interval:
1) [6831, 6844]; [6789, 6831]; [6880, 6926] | -0.02 Angstrom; 11.9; 11.5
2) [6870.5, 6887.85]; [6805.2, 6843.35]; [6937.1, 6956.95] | 0.07 Angstrom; 11.9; 11.6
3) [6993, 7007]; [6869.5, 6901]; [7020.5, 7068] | 0.21 Angstrom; 11.6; 11.2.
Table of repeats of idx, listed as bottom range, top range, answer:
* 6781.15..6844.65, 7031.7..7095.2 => 0.93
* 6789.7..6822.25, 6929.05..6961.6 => 0.97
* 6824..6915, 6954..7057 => 0.97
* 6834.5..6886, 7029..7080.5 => 0.95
